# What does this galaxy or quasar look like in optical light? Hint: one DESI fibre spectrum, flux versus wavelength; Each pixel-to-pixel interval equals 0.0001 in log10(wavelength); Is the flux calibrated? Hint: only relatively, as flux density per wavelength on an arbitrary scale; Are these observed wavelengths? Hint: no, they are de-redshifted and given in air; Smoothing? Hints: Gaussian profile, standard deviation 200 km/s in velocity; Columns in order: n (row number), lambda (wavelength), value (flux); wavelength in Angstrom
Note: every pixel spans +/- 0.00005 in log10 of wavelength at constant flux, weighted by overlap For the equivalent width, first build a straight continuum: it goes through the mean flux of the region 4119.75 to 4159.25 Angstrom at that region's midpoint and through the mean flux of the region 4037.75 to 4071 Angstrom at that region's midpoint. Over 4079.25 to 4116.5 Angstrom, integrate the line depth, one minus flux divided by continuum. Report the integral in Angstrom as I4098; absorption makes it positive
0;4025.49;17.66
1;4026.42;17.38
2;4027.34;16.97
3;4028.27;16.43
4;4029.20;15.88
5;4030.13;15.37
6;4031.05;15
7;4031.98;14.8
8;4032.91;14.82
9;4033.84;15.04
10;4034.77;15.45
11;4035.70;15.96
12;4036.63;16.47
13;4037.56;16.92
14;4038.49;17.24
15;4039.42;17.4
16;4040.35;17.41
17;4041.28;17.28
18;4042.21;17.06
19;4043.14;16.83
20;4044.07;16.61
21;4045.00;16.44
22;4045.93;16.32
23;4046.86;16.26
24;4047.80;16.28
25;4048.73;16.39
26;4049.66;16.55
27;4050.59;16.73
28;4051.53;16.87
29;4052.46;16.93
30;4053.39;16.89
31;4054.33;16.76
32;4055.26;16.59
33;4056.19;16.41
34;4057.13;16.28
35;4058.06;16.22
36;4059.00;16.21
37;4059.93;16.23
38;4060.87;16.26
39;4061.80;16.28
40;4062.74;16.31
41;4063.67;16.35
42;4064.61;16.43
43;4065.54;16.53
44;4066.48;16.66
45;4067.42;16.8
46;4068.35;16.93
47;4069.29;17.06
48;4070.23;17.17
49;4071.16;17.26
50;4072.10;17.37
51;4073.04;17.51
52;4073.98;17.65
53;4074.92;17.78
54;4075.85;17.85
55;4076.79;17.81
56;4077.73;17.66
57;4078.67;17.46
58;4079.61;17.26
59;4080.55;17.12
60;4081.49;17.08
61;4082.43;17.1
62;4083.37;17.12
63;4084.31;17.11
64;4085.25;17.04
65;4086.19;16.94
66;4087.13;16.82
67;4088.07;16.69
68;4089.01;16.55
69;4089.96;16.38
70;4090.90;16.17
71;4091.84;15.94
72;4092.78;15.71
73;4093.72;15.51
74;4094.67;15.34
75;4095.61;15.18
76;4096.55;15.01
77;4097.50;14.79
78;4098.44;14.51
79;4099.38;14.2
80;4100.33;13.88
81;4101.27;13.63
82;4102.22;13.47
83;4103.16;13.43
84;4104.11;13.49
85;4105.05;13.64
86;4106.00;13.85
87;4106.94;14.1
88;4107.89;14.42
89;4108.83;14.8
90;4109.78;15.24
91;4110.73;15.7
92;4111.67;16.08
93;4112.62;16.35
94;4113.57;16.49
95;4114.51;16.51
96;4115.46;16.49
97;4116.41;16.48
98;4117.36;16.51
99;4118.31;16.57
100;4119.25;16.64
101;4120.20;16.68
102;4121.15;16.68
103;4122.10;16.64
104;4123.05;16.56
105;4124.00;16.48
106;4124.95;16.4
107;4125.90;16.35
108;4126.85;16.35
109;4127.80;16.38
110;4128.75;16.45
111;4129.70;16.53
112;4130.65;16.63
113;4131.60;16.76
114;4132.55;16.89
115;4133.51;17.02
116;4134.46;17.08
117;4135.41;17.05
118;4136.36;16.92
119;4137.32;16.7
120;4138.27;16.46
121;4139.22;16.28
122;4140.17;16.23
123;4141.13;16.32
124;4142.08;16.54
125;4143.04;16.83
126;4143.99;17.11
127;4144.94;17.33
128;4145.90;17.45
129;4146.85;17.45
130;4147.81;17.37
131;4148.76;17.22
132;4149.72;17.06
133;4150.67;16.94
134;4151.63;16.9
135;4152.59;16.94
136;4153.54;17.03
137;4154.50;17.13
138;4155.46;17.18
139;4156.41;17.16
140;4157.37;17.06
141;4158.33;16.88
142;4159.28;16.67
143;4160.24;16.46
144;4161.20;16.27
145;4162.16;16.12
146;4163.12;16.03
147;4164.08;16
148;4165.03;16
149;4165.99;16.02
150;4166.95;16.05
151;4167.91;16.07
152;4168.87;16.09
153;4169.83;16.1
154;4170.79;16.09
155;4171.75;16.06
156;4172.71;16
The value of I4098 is 2.6 Angstrom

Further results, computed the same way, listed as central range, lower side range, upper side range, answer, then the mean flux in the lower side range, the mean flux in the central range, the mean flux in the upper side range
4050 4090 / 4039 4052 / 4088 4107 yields -2.7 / 16.7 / 16.9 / 14.8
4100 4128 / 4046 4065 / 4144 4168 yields 1.8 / 16.5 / 15.5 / 16.8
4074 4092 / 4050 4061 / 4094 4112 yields -2.0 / 16.5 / 17.1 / 14.5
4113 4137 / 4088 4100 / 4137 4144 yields -0.7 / 15.5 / 16.6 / 16.5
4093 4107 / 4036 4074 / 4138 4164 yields 2.1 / 16.7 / 14.3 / 16.8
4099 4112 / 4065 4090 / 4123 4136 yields 2.0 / 17.1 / 14.3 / 16.6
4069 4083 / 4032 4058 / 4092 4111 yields -1.8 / 16.5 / 17.4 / 14.5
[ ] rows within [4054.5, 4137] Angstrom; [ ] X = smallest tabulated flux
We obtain 13.43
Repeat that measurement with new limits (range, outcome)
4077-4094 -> 15.51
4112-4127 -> 16.35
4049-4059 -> 16.21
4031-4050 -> 14.8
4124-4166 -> 16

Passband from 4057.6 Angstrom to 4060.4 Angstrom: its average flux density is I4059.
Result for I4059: 16.2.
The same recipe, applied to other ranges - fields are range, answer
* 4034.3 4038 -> 16.2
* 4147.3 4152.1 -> 17.1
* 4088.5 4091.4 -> 16.3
